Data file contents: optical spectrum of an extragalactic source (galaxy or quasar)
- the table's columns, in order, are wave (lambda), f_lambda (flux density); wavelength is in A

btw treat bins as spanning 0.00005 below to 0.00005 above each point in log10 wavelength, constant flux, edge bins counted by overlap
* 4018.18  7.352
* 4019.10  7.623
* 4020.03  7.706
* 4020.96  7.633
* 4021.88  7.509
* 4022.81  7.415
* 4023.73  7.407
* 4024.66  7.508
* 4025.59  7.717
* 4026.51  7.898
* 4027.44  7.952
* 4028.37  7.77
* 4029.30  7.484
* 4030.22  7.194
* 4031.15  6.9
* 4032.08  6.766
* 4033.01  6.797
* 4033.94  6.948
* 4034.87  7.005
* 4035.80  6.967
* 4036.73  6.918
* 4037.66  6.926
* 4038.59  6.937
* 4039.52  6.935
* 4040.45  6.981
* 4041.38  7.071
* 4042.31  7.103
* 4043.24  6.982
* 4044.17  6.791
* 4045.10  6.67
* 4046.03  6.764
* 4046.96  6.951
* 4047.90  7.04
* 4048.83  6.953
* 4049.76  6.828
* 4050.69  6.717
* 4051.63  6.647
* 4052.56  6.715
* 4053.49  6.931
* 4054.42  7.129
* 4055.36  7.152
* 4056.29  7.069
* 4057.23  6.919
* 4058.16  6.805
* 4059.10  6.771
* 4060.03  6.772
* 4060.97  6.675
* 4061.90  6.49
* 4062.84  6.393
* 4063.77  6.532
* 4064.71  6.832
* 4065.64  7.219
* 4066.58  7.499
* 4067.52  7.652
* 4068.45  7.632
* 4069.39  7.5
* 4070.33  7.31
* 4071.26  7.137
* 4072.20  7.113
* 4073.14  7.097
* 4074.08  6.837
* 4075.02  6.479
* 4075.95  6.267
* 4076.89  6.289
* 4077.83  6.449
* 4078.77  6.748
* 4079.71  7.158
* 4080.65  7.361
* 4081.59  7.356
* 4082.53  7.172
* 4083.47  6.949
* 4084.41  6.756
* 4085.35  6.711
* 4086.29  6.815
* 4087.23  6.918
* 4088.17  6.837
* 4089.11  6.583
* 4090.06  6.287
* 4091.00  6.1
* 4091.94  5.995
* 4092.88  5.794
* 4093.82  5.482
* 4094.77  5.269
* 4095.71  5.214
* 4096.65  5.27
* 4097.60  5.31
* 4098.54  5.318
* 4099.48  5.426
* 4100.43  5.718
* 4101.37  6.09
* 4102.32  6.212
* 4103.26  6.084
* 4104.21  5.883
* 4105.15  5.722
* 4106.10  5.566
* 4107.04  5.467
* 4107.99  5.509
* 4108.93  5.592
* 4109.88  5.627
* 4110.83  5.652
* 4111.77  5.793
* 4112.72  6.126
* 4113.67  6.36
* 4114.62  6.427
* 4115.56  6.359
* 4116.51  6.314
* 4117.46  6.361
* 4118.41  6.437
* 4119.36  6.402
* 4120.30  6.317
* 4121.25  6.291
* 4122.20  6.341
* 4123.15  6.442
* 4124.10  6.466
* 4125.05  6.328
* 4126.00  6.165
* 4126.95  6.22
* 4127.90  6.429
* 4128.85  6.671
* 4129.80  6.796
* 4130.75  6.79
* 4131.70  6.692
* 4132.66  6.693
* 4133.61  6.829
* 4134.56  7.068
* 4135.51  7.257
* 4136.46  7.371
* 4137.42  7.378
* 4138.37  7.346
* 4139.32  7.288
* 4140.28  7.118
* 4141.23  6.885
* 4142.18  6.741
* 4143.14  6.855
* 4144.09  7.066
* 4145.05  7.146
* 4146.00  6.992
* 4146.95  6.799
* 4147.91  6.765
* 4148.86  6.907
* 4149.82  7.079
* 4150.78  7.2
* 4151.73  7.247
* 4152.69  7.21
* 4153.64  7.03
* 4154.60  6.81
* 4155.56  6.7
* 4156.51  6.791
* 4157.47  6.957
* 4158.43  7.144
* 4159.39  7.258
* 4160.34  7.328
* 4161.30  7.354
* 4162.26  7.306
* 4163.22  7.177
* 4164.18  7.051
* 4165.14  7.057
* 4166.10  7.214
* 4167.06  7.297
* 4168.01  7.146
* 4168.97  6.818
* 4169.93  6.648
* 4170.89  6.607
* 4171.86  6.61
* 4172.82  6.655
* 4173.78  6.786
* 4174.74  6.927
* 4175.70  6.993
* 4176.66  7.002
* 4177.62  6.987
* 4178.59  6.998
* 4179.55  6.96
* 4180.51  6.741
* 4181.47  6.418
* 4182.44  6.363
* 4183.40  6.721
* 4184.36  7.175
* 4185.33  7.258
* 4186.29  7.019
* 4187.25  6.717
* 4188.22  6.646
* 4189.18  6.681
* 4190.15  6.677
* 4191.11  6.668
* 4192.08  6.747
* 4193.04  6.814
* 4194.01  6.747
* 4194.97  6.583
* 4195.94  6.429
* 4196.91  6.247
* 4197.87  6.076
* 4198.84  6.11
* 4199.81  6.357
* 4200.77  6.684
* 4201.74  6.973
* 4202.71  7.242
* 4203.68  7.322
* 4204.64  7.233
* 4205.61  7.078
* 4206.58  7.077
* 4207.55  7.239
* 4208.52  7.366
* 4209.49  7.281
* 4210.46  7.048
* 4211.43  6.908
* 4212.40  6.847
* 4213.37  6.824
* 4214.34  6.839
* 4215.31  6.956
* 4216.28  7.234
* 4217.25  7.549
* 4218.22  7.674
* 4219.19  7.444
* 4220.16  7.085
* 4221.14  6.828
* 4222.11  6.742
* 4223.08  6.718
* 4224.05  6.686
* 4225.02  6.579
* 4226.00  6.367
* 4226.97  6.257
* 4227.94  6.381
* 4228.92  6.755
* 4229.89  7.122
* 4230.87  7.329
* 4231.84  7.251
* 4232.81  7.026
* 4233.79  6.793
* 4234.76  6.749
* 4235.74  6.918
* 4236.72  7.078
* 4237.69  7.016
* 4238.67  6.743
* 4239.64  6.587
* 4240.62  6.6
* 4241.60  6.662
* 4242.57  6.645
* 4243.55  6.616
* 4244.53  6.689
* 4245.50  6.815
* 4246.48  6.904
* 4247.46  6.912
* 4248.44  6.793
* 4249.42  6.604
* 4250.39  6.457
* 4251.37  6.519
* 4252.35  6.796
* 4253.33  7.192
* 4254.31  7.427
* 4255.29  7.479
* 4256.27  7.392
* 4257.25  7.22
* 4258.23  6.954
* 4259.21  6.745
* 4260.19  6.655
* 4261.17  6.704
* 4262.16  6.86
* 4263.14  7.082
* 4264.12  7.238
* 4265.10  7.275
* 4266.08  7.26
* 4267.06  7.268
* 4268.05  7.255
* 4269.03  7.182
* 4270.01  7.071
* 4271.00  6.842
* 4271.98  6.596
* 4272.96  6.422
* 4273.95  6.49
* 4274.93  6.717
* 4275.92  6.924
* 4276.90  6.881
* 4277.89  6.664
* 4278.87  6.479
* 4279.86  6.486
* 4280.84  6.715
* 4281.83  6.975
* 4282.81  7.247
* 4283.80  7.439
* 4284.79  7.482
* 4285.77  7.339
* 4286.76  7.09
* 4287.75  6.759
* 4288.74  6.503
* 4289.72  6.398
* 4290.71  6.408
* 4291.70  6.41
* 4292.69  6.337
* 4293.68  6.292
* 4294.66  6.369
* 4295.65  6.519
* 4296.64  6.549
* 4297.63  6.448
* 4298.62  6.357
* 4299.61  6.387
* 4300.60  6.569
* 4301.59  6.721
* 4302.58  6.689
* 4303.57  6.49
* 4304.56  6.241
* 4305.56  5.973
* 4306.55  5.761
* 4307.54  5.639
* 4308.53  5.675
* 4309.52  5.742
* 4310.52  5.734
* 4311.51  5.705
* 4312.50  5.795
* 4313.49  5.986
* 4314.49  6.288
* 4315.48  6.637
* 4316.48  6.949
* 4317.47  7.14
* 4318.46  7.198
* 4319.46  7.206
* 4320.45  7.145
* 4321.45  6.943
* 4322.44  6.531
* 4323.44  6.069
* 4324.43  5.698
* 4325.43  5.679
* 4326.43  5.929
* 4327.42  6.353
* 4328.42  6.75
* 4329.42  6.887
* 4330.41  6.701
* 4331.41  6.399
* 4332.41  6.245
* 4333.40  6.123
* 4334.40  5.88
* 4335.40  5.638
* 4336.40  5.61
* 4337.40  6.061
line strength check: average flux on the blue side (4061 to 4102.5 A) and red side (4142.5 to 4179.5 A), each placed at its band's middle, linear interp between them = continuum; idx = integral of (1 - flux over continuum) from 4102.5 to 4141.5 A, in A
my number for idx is 2.11 A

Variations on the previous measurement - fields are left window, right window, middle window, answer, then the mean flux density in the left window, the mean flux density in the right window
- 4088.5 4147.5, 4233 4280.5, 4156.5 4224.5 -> -3.3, 6.3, 6.87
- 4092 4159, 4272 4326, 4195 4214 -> -1.2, 6.42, 6.5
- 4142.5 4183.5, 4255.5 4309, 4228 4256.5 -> -0.4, 6.96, 6.72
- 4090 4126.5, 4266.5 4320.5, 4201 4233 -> -3.5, 5.93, 6.59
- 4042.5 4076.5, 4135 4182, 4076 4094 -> 0.8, 6.93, 7.01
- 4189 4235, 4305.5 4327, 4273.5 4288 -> -1.0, 6.87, 6.25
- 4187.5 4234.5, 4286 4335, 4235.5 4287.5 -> -2.3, 6.86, 6.38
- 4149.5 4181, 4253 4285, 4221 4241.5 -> 0.6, 7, 6.98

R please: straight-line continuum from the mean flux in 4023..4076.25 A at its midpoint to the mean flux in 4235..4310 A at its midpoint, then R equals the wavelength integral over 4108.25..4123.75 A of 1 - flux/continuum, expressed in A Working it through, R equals 1.7 A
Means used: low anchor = 7.03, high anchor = 6.73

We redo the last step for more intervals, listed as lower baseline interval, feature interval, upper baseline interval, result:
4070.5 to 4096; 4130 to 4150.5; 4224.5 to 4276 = -0.99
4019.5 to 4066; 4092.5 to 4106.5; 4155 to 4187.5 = 2.75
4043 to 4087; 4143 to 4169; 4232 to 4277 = -0.61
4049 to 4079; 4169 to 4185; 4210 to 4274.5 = 0.26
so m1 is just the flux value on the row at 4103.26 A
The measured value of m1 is 6.084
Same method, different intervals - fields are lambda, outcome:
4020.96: 7.633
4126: 6.165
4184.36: 7.175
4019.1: 7.623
